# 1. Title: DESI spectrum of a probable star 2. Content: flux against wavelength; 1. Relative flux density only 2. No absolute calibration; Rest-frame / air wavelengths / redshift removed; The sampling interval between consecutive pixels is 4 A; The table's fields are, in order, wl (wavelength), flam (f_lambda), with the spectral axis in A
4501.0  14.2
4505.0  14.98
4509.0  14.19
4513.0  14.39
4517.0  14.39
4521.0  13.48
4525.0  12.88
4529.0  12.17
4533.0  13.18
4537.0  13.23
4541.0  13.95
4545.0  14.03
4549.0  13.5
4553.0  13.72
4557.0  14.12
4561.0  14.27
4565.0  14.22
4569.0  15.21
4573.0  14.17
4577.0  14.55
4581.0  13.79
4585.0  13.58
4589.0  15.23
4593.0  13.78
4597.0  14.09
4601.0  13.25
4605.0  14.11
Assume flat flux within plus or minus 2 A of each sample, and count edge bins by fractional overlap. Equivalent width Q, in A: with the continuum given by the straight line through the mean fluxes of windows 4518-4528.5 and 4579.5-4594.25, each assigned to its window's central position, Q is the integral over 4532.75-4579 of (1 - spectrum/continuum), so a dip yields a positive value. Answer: -1.3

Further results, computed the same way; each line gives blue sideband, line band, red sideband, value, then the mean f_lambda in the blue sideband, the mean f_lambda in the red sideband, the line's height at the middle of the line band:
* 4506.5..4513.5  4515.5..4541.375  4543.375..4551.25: 1.4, 14.3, 13.8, 14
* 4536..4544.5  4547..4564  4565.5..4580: 0.2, 13.7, 14.5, 14.1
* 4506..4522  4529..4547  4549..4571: 1.0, 14.2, 14.2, 14.2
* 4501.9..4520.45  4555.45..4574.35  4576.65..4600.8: -0.3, 14.4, 14.1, 14.2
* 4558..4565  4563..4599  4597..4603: -1.1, 14.2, 13.5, 13.9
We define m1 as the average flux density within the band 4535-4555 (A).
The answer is 13.7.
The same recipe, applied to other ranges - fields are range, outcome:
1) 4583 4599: 14.2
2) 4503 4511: 14.6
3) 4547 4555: 13.6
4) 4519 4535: 12.9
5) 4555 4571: 14.5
